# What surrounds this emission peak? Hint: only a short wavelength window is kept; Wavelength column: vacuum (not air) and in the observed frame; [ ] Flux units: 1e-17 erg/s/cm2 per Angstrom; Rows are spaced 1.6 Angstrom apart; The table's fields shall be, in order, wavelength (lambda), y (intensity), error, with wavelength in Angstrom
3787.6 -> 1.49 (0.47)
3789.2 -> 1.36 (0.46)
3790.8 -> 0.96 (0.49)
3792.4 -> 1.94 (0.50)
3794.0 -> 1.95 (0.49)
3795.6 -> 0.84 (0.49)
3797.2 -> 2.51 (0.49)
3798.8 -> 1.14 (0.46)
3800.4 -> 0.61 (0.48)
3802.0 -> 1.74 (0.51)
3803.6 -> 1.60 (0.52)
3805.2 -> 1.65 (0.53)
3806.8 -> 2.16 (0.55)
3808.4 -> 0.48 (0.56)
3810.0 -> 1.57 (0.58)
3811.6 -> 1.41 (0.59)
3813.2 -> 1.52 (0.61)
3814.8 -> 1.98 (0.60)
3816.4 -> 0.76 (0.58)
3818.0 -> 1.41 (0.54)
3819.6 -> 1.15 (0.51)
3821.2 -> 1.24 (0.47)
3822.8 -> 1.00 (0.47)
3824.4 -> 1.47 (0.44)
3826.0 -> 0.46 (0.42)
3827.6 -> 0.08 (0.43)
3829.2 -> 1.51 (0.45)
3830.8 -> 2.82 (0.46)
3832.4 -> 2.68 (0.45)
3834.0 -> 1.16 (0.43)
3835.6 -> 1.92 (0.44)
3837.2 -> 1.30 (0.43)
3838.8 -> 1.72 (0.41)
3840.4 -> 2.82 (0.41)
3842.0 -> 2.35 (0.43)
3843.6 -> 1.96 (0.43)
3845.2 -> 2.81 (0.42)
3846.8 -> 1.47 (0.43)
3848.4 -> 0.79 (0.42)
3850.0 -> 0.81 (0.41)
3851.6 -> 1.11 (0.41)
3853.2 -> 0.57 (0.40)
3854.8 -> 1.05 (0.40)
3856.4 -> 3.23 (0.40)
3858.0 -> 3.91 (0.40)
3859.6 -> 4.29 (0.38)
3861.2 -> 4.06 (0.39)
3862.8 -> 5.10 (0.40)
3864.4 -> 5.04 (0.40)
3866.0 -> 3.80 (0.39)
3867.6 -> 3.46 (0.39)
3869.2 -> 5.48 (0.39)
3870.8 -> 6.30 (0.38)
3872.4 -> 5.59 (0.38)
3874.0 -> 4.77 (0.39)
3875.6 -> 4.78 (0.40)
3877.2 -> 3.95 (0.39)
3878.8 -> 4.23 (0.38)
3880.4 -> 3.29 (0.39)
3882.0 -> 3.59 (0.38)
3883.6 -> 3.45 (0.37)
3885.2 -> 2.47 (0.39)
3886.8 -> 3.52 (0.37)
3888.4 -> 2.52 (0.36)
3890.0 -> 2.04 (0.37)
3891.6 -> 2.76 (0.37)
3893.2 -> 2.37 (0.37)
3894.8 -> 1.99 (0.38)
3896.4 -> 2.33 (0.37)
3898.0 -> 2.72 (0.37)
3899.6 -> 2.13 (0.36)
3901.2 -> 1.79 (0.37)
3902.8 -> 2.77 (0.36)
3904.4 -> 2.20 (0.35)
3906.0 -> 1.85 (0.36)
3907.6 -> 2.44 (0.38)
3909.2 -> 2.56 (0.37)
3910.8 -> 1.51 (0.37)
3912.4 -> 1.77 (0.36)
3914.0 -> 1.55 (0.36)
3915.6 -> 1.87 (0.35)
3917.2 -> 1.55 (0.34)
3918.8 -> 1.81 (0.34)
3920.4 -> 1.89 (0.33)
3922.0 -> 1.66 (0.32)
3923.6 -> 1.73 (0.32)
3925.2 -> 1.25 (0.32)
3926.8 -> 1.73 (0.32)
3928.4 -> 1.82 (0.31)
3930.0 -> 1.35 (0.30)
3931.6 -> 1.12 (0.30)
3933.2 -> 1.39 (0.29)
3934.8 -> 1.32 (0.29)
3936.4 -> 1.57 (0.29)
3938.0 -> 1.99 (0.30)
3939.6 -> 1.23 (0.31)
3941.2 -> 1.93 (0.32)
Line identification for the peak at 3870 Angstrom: Lyman alpha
